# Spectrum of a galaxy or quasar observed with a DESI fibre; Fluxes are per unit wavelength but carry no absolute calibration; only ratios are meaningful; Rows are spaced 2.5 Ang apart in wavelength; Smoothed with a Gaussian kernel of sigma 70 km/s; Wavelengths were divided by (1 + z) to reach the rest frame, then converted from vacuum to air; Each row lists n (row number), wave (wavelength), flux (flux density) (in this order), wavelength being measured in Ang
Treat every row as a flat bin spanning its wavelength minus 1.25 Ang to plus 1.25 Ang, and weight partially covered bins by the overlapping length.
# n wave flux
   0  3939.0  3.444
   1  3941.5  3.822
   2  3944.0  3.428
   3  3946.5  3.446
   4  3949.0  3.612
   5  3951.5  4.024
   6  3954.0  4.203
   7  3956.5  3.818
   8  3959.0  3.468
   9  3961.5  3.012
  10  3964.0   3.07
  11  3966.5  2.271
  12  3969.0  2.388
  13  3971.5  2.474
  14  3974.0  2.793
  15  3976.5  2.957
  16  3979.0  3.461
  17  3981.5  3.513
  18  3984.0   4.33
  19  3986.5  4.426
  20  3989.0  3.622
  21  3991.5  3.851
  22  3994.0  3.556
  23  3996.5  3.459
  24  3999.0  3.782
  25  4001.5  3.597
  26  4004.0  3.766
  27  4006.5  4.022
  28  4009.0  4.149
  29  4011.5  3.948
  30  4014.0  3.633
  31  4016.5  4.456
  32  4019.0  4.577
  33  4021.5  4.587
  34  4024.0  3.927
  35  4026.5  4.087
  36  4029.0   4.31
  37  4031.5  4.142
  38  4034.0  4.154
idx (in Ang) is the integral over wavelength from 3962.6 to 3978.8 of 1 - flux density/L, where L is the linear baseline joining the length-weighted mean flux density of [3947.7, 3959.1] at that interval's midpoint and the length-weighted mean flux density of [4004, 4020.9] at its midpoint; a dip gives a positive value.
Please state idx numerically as 5.0 Ang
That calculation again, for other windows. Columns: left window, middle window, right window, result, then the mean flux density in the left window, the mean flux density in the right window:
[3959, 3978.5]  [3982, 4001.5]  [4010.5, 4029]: -2.5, 2.79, 4.19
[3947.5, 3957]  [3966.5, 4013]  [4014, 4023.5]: 7.3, 3.91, 4.37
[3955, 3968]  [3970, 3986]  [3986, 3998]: 0.8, 3.13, 3.74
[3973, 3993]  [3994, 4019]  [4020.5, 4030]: 0.5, 3.63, 4.22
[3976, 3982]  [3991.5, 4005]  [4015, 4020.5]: 0.9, 3.33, 4.48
